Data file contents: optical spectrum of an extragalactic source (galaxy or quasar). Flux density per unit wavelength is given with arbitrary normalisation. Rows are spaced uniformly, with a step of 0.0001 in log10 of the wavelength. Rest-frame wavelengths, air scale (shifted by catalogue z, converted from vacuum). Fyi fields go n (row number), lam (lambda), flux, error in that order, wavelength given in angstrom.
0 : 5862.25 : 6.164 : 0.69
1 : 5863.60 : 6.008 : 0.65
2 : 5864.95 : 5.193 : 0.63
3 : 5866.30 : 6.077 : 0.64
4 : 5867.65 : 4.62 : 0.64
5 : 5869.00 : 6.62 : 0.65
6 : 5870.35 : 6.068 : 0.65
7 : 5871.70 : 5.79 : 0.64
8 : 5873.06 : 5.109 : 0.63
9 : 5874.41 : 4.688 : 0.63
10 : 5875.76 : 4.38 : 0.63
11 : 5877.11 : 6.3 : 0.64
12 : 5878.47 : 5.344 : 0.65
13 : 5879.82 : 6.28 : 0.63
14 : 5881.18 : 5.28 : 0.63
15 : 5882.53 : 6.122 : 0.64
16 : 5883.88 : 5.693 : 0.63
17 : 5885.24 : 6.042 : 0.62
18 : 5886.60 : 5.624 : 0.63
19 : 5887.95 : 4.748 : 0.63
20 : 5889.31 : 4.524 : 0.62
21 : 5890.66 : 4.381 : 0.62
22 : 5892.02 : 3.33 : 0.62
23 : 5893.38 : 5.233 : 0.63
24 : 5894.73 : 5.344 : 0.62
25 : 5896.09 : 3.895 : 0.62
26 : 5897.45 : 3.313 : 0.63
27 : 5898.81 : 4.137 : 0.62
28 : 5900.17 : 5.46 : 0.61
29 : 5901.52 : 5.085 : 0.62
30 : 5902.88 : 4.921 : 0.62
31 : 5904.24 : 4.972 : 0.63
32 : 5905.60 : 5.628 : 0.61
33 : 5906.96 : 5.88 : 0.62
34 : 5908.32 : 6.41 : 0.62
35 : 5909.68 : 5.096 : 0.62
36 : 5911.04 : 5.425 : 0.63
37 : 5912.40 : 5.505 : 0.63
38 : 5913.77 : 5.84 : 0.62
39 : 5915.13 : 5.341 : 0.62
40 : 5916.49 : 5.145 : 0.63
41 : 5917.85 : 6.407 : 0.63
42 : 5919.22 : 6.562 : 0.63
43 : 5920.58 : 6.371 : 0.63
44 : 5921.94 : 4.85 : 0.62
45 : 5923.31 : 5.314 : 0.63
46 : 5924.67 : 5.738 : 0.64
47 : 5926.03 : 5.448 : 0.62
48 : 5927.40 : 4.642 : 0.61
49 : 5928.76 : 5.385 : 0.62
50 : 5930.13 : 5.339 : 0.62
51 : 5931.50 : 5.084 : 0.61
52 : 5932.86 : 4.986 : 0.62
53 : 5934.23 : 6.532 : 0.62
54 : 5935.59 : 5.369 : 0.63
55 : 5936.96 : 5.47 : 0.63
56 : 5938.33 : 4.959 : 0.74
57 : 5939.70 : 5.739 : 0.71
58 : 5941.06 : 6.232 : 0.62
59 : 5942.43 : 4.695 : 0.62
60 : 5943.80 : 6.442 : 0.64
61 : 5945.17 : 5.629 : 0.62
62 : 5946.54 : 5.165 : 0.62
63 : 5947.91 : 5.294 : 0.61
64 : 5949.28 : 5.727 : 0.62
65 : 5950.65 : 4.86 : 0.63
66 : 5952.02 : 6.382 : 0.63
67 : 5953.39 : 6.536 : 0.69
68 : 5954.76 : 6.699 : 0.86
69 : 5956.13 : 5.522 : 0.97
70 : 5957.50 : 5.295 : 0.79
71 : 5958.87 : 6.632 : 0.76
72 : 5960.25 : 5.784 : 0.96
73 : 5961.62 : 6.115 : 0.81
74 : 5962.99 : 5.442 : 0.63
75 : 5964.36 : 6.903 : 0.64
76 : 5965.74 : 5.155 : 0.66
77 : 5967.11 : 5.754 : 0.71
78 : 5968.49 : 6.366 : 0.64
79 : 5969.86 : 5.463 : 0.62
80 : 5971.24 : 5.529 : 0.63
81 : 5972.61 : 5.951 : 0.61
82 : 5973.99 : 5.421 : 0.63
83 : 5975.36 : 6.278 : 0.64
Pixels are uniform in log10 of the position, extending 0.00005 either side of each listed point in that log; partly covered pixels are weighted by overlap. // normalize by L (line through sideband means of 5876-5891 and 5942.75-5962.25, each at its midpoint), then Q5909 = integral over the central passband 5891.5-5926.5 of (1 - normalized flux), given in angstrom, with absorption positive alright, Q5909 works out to 2.2 angstrom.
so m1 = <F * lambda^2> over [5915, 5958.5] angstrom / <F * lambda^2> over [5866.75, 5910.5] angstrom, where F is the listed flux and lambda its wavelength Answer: 1.1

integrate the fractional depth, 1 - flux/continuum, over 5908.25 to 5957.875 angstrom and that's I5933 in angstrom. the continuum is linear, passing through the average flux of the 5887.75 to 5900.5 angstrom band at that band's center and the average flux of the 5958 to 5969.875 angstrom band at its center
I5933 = -3.2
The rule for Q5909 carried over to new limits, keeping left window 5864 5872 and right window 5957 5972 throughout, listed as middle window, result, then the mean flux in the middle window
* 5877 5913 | 3.79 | 5.17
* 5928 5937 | 0.59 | 5.44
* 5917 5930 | 0.44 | 5.62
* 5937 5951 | 0.84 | 5.49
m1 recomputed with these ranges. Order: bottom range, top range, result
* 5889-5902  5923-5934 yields 1.20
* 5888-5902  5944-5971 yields 1.33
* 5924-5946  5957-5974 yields 1.08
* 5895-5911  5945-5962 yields 1.18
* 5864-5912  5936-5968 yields 1.12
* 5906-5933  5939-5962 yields 1.06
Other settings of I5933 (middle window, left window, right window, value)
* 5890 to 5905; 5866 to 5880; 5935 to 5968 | 2.79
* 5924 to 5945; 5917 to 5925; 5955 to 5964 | 1.42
